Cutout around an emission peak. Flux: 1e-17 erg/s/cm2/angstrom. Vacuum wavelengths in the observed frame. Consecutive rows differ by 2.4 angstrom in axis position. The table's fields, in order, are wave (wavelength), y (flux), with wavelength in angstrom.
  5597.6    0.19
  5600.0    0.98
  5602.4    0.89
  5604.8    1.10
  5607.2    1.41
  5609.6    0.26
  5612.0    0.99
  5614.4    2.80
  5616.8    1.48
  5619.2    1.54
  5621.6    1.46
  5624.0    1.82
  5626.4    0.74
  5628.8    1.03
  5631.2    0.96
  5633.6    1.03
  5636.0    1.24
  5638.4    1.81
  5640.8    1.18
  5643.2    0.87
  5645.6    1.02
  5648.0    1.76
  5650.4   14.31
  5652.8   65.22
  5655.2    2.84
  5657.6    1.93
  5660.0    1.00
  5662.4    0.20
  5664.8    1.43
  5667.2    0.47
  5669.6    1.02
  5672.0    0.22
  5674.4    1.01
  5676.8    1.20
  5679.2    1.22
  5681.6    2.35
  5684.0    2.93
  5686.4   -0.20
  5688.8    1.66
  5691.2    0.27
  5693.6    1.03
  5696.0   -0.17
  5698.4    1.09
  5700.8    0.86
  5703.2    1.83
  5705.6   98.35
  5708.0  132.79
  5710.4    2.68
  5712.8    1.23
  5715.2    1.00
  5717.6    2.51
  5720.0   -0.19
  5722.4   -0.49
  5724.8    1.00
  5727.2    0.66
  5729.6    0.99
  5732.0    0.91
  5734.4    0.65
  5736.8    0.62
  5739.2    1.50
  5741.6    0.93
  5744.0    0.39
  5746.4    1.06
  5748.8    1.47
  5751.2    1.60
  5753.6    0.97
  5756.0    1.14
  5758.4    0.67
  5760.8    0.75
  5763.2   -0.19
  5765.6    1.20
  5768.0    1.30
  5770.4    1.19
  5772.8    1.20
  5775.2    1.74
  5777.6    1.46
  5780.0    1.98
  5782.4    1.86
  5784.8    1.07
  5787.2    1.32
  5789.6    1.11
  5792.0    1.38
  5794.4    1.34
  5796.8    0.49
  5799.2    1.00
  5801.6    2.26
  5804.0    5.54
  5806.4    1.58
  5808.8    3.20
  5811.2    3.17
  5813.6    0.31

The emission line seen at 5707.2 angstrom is [O III]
